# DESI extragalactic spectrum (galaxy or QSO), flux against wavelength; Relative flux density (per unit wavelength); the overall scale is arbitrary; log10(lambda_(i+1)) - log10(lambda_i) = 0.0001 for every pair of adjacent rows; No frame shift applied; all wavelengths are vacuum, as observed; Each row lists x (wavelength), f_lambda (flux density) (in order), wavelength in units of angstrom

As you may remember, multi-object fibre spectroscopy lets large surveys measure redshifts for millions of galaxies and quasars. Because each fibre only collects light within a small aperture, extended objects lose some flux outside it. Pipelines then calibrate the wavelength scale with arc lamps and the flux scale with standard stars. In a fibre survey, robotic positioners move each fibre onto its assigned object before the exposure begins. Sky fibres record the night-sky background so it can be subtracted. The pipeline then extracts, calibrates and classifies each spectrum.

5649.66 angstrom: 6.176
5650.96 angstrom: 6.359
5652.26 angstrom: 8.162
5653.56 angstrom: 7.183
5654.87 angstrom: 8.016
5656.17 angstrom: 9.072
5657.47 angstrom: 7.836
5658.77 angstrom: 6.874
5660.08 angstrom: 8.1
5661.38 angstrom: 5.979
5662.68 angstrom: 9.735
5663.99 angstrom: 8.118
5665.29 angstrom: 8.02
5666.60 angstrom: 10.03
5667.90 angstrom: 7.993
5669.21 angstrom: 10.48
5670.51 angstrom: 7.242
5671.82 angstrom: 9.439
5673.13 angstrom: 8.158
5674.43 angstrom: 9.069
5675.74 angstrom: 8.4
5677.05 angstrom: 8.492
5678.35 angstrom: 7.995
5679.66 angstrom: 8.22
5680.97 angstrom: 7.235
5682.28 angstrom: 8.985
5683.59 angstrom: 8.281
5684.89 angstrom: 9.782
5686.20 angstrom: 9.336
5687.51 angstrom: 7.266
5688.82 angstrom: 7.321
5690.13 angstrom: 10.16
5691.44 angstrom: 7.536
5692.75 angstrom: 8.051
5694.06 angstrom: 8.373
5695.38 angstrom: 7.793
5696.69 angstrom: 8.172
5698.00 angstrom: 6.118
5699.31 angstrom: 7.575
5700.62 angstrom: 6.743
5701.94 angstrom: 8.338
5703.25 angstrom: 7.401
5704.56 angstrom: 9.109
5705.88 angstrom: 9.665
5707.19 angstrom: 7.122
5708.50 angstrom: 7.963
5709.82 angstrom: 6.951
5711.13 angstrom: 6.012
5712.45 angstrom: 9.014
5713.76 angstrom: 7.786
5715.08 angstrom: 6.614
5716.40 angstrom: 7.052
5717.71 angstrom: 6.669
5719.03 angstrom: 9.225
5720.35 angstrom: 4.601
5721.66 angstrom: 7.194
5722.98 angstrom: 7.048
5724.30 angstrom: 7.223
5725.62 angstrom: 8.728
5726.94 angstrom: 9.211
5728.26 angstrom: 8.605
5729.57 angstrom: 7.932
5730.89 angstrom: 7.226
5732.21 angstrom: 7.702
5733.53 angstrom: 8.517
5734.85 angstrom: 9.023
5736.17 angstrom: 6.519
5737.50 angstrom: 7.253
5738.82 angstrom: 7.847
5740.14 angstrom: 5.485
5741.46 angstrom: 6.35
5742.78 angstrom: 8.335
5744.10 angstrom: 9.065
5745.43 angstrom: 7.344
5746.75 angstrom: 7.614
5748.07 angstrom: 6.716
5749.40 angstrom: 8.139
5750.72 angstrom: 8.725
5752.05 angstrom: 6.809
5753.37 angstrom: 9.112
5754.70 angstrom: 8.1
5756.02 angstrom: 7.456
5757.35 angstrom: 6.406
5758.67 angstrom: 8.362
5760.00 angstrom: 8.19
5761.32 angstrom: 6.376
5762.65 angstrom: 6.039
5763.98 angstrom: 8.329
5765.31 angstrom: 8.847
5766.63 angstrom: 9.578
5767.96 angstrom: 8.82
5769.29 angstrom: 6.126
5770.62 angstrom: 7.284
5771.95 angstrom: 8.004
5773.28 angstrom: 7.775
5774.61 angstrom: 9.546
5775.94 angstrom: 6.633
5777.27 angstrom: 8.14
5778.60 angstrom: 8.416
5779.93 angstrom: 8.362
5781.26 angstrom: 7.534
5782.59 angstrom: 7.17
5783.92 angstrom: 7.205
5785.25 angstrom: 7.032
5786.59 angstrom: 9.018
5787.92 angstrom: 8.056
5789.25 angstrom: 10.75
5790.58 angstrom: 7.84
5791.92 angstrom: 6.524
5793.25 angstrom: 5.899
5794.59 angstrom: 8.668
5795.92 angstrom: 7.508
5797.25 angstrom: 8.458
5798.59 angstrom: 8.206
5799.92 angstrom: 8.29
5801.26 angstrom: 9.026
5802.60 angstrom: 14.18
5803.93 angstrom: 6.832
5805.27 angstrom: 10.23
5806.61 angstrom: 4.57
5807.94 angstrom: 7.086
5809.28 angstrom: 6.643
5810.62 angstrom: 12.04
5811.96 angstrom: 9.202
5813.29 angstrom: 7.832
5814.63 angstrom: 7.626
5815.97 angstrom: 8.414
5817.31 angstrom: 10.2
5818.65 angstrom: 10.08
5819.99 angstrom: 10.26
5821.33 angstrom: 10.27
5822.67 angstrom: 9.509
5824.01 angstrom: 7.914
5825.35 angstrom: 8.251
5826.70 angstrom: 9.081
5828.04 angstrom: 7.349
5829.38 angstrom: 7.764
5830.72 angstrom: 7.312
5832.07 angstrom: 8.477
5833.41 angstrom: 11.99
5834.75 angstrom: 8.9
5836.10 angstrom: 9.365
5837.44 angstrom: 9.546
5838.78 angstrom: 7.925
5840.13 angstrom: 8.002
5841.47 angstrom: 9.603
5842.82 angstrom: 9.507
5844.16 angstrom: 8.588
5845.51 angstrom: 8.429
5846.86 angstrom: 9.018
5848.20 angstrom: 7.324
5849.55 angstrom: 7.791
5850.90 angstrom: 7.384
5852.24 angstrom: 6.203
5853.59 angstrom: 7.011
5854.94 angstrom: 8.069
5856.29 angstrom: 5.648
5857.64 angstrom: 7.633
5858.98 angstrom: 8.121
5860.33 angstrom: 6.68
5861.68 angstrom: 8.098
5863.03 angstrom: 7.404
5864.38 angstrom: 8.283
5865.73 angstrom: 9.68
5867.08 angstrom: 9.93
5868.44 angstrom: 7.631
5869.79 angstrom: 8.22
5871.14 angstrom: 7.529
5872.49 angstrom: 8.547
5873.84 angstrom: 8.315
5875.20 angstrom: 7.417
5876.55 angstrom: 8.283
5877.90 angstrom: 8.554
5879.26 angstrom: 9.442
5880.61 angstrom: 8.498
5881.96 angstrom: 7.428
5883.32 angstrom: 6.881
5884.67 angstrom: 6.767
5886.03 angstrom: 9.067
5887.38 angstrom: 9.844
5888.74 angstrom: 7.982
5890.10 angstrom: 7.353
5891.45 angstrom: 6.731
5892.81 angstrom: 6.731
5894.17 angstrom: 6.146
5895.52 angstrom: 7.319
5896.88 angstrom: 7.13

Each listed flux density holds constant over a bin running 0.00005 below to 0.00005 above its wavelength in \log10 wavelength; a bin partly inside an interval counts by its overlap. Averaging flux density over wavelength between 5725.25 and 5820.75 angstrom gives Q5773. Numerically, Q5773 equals 8.08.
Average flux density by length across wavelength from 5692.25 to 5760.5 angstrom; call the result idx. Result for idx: 7.66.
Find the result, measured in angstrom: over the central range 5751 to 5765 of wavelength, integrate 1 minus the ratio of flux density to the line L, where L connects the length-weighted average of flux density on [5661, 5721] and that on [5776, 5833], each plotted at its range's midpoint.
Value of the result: 1.1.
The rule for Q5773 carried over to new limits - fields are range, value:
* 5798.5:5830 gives 8.8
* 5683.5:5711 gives 8.01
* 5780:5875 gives 8.35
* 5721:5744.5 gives 7.72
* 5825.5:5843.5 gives 8.82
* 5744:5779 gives 7.82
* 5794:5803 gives 9.05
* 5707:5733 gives 7.51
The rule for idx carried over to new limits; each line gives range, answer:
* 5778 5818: 8.3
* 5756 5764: 7.21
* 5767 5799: 7.89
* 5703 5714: 7.92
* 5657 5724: 7.97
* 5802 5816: 8.59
